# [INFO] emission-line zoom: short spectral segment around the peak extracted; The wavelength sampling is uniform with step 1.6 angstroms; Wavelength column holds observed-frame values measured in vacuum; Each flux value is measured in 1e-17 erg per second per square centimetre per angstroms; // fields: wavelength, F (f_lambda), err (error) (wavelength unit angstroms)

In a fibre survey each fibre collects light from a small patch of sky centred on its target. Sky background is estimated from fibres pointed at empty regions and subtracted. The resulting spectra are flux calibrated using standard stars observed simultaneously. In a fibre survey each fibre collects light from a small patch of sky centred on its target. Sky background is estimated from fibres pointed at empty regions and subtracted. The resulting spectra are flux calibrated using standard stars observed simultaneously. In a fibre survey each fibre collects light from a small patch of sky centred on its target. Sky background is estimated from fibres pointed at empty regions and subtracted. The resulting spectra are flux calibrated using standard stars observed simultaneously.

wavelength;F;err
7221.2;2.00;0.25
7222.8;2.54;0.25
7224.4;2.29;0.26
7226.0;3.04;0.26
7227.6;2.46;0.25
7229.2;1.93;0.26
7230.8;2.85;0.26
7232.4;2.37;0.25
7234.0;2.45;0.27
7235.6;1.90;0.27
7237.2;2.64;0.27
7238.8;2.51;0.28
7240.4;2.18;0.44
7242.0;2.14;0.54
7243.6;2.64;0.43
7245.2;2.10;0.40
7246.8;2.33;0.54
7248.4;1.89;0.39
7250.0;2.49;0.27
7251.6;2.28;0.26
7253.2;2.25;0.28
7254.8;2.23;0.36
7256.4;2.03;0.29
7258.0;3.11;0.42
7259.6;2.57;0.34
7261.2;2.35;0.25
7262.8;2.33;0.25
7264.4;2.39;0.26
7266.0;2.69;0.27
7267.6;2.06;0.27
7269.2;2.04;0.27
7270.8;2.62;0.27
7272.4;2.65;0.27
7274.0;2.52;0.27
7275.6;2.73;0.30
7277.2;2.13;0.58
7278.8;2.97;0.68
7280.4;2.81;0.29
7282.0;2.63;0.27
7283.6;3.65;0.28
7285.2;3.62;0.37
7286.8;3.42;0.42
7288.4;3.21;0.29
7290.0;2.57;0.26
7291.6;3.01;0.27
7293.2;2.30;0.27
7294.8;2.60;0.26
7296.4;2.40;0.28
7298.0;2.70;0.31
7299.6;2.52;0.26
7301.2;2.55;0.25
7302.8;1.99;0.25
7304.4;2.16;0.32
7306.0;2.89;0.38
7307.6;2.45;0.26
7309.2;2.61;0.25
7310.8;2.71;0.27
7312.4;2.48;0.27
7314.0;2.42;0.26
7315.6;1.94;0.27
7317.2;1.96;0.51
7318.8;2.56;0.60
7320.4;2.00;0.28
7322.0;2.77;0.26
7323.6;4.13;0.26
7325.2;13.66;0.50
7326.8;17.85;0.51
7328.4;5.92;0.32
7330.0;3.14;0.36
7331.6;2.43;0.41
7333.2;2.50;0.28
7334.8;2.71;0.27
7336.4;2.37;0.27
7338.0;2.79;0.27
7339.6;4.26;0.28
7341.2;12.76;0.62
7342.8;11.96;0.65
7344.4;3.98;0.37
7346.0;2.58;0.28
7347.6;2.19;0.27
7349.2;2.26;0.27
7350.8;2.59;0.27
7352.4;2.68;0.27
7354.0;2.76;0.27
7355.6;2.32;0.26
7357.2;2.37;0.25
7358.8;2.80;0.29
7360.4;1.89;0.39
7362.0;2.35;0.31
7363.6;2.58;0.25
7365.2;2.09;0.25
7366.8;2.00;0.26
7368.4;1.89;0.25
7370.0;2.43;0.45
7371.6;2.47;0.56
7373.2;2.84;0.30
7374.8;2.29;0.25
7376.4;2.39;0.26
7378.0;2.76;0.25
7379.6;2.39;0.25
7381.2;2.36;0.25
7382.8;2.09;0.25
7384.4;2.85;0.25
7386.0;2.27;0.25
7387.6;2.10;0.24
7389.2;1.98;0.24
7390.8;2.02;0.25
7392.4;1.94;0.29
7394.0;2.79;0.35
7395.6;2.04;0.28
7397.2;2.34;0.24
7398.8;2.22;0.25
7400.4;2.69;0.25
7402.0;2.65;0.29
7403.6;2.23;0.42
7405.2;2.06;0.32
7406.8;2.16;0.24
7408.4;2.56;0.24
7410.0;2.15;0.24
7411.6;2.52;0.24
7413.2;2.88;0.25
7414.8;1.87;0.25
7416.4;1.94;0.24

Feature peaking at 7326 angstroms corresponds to [S II]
